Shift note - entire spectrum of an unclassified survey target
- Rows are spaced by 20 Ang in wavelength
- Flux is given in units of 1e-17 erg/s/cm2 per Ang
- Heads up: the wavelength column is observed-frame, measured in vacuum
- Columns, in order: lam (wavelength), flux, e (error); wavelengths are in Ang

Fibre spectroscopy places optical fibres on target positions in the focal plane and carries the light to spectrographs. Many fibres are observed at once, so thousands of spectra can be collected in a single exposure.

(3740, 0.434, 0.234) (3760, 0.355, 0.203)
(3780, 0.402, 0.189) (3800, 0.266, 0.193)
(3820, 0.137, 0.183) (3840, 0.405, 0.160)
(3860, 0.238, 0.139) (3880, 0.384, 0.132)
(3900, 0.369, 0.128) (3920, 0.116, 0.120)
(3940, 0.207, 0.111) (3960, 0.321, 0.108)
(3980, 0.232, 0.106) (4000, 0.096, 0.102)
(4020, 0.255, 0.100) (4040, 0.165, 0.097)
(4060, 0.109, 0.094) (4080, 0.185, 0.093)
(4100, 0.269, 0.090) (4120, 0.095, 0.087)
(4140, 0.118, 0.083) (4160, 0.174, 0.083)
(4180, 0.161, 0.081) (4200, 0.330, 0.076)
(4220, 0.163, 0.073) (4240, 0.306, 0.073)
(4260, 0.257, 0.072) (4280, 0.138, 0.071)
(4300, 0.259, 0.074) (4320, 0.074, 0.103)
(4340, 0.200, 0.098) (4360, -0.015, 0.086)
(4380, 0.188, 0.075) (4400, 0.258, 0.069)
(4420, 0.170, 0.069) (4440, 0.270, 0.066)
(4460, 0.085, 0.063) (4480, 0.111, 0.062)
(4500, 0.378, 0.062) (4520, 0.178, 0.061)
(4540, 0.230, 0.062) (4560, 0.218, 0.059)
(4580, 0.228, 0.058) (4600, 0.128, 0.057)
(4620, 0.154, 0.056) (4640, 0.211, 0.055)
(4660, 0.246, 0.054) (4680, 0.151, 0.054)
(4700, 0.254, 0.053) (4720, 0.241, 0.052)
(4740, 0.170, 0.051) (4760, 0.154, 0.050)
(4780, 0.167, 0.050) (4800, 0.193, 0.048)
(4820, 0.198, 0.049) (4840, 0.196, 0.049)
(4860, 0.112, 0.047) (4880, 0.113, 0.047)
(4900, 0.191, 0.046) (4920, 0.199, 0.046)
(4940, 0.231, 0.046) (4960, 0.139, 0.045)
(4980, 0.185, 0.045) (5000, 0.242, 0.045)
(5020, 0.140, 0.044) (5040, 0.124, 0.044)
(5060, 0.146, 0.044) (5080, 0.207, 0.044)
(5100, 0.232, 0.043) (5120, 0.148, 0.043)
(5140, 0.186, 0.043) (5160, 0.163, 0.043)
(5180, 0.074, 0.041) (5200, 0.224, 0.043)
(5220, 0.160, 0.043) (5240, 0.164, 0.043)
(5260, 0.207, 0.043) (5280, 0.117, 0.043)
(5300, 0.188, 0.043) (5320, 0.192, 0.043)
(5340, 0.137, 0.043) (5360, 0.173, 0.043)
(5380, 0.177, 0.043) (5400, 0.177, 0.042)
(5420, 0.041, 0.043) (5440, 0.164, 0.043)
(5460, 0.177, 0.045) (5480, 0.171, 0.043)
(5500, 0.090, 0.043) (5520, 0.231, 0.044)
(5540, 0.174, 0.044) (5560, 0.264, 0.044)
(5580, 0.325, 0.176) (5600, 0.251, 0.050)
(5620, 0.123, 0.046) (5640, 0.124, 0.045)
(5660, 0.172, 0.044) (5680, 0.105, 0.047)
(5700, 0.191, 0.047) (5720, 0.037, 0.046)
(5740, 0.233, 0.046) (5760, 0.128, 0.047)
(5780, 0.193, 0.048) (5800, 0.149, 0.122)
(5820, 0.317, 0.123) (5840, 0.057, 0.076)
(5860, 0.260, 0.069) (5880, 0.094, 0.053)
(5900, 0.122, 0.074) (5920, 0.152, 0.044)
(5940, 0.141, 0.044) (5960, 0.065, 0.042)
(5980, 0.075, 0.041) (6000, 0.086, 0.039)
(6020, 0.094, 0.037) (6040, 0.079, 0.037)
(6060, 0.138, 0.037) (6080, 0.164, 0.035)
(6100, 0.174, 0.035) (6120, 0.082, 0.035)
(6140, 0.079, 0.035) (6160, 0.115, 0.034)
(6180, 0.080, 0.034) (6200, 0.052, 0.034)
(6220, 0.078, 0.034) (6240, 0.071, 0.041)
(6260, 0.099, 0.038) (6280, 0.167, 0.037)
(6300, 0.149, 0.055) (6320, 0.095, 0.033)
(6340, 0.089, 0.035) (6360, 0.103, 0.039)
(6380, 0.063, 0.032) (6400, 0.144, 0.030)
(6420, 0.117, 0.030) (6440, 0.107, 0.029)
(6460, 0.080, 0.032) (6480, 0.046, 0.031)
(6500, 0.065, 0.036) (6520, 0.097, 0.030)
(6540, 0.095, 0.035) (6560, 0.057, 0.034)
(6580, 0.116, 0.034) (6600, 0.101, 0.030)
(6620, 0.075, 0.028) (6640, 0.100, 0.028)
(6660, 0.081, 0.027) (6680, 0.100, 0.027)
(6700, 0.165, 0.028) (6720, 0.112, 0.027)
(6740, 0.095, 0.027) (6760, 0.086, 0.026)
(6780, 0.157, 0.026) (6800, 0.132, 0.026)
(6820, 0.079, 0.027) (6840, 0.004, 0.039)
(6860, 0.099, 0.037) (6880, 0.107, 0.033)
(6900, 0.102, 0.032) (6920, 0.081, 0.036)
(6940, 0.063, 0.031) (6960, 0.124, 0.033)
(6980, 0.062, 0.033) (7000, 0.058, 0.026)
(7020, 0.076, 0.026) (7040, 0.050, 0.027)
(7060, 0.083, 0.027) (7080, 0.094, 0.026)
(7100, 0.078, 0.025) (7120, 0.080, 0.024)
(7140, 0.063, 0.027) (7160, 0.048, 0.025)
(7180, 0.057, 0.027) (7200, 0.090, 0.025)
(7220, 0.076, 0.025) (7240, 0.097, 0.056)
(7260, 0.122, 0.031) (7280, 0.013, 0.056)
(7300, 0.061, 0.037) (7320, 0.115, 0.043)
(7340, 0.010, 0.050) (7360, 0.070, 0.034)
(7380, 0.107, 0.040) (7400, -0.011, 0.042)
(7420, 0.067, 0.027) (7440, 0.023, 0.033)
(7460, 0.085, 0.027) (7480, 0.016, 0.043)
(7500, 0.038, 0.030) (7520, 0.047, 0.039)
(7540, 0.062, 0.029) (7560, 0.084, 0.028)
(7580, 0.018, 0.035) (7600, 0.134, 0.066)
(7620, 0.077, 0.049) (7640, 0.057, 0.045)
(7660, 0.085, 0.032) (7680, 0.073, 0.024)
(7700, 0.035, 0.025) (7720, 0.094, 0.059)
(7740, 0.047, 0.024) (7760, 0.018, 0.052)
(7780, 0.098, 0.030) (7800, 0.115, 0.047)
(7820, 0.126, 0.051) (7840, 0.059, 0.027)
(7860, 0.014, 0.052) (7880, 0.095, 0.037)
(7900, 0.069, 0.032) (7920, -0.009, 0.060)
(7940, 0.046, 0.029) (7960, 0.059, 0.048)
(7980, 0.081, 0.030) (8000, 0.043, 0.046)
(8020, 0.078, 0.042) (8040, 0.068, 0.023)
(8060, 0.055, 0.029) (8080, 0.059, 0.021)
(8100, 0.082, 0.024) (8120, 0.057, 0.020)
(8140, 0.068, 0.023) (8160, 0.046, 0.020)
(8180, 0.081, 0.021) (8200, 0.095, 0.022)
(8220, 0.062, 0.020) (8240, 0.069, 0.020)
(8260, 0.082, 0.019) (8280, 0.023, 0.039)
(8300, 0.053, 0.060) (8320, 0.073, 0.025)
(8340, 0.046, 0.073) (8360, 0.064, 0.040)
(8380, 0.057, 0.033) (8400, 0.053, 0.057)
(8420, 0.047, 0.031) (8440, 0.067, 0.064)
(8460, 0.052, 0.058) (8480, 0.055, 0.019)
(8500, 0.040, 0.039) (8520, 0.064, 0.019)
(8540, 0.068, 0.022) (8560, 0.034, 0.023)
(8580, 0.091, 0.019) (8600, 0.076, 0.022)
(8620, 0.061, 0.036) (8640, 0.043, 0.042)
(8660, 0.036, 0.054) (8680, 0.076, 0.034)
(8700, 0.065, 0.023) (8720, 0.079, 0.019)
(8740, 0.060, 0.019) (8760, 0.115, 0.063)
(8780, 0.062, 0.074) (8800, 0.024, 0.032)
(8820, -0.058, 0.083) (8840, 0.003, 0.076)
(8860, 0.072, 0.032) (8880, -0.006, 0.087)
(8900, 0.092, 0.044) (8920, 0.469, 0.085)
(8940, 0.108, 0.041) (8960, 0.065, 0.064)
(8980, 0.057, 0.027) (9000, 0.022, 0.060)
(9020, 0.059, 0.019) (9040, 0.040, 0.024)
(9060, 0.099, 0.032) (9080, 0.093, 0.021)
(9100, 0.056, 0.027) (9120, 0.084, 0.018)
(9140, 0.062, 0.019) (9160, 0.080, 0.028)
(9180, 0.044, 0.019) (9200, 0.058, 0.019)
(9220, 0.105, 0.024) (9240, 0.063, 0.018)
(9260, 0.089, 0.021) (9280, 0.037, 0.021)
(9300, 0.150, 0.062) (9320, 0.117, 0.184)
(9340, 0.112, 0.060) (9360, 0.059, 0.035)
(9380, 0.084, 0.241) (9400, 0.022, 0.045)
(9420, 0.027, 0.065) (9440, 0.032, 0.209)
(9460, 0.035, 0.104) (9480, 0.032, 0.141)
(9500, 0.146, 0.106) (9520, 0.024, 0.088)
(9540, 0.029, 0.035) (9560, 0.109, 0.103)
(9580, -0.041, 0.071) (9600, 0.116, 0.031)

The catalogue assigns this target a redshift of 1.393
